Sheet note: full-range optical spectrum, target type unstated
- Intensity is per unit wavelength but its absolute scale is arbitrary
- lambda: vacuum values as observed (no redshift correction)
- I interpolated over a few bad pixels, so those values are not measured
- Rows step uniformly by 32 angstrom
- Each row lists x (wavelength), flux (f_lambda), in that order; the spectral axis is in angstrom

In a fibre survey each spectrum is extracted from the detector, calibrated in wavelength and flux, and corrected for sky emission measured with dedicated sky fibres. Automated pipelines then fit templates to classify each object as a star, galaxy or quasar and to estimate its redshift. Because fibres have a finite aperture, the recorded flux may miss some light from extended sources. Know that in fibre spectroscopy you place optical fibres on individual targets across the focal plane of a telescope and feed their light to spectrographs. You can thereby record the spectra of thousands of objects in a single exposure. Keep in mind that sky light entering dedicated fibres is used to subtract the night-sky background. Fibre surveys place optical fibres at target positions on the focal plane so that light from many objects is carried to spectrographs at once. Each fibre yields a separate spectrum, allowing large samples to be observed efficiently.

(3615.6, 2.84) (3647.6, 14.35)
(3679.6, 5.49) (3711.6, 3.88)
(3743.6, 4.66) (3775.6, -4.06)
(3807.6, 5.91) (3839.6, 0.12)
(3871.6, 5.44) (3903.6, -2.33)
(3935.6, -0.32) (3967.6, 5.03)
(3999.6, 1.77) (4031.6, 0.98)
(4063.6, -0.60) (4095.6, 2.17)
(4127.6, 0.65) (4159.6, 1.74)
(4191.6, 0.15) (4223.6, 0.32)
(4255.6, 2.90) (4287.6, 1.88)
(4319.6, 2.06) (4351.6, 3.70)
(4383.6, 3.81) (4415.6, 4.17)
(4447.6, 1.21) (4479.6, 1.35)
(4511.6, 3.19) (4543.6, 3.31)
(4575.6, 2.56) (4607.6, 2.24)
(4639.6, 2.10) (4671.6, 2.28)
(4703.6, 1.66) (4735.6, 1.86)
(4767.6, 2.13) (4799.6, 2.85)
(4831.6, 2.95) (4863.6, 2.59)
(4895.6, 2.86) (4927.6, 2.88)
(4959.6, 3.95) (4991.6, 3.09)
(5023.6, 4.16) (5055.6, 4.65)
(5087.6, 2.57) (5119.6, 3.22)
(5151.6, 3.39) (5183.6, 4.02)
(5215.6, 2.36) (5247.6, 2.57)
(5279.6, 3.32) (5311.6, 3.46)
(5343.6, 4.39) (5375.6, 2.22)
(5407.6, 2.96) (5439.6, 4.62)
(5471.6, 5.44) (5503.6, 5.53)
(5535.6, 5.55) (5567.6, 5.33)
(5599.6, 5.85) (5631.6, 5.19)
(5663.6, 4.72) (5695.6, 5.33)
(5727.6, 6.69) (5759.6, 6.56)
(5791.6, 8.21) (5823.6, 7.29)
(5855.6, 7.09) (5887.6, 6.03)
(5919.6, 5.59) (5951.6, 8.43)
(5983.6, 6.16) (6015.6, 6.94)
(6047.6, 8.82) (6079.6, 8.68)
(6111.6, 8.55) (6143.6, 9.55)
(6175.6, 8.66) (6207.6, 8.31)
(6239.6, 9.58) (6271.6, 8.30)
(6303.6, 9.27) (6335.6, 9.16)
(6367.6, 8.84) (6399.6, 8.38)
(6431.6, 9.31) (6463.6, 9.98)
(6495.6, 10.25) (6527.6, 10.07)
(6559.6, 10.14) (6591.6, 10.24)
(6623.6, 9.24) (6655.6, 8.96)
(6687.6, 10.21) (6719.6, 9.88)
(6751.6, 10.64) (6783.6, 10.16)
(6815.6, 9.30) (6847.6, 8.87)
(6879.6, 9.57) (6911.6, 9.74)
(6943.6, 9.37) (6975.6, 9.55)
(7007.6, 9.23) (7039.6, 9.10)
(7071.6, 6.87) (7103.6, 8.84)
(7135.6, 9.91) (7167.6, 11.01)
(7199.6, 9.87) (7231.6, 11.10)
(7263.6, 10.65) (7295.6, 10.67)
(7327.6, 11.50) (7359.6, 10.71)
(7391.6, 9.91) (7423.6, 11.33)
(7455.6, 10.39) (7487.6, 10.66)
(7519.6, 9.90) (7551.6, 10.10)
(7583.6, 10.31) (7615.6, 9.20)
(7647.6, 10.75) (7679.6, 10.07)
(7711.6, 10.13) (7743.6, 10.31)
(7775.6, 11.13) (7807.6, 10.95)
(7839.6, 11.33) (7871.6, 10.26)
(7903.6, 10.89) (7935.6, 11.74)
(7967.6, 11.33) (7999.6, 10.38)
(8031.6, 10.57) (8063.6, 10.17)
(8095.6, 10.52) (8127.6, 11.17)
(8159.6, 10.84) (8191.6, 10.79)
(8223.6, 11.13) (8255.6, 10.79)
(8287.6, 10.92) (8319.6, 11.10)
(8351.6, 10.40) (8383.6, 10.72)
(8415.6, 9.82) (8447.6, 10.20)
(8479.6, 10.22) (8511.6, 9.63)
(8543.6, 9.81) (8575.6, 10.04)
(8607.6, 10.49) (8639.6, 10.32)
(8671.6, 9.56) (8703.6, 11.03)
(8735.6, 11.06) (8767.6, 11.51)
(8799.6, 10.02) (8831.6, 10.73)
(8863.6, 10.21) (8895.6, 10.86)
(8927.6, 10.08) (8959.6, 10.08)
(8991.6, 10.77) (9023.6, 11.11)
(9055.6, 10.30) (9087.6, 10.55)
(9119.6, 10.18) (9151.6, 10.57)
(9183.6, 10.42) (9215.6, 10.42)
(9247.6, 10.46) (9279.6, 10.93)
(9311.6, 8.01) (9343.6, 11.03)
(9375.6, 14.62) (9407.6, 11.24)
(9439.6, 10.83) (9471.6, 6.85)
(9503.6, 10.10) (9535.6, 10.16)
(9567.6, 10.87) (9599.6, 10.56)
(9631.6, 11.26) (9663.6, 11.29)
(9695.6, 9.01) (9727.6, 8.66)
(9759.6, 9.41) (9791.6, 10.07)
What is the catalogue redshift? 0.365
